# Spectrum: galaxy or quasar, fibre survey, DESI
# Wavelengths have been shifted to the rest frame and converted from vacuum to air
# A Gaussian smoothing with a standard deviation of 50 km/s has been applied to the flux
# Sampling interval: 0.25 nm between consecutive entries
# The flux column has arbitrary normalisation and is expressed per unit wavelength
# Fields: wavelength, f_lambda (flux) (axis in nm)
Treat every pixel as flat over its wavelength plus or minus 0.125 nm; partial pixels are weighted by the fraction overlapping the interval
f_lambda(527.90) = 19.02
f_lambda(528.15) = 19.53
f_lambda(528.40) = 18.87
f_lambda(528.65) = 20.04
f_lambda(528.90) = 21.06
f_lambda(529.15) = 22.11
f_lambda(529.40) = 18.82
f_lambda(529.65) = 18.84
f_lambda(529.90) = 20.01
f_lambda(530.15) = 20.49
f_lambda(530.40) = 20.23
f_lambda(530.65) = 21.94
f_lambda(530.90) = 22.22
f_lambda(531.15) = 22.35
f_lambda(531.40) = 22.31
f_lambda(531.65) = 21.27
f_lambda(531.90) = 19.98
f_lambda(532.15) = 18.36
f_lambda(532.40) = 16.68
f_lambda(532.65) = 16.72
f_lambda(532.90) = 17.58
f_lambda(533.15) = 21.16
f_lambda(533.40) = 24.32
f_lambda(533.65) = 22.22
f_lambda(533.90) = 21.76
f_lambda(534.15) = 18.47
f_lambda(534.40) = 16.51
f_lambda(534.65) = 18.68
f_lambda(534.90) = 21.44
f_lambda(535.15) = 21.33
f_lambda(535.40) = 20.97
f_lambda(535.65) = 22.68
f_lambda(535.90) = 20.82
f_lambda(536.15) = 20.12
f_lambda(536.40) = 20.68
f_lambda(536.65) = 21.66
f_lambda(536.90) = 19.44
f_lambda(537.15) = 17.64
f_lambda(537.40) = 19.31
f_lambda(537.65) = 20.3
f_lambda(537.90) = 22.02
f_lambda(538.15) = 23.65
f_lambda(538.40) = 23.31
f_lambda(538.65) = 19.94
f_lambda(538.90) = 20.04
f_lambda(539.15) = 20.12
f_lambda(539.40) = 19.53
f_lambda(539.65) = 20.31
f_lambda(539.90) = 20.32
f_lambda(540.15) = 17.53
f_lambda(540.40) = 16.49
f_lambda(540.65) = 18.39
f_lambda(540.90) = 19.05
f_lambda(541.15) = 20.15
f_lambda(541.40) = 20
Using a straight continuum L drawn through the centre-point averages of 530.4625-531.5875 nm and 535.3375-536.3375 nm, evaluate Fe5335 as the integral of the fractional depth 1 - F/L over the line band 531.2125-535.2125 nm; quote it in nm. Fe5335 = 0.312 nm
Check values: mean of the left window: 22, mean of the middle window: 19.9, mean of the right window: 21.1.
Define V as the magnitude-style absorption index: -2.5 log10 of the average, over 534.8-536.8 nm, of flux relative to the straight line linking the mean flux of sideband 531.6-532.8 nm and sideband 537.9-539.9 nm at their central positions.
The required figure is -0.07 mag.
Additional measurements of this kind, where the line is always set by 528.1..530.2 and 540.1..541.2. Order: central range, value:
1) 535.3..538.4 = -0.11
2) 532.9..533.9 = -0.13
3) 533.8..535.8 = -0.06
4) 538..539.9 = -0.13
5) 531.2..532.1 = -0.08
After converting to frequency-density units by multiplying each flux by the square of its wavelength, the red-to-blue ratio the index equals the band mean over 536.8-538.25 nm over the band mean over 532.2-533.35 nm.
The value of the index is 1.12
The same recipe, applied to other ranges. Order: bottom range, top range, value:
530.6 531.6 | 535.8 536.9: 0.95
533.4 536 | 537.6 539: 1.06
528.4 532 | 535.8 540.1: 1.02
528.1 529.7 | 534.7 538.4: 1.08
